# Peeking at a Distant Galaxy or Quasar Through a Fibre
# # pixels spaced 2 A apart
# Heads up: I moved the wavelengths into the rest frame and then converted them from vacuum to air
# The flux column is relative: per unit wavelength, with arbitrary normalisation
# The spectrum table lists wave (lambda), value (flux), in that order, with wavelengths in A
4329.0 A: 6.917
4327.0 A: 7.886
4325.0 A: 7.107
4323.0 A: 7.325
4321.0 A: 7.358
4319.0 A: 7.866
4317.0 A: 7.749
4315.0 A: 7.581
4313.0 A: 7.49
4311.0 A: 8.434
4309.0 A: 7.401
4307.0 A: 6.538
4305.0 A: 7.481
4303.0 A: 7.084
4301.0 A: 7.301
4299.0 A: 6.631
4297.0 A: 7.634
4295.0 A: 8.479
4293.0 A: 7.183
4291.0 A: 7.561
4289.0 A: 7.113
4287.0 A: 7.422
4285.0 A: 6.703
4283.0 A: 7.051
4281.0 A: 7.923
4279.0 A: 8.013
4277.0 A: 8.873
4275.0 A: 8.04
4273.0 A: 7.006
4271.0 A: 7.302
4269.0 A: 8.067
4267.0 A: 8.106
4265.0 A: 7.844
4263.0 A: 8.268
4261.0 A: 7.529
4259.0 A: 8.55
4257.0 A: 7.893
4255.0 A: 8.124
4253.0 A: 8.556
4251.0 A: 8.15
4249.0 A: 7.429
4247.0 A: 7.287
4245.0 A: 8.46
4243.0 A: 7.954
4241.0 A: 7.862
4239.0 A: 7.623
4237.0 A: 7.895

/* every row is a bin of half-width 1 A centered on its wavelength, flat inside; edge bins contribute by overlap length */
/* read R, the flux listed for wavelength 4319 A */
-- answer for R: 7.866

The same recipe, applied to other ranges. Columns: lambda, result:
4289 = 7.113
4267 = 8.106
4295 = 8.479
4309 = 7.401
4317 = 7.749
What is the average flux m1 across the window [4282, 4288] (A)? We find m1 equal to 7.06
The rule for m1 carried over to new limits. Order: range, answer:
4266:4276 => 7.7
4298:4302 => 6.97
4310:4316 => 7.84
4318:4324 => 7.52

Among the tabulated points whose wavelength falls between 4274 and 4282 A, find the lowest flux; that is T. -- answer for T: 7.923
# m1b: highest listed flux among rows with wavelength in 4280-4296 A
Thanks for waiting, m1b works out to 8.479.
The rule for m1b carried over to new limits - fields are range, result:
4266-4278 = 8.873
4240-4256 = 8.556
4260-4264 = 8.268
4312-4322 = 7.866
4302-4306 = 7.481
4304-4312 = 8.434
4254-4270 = 8.55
